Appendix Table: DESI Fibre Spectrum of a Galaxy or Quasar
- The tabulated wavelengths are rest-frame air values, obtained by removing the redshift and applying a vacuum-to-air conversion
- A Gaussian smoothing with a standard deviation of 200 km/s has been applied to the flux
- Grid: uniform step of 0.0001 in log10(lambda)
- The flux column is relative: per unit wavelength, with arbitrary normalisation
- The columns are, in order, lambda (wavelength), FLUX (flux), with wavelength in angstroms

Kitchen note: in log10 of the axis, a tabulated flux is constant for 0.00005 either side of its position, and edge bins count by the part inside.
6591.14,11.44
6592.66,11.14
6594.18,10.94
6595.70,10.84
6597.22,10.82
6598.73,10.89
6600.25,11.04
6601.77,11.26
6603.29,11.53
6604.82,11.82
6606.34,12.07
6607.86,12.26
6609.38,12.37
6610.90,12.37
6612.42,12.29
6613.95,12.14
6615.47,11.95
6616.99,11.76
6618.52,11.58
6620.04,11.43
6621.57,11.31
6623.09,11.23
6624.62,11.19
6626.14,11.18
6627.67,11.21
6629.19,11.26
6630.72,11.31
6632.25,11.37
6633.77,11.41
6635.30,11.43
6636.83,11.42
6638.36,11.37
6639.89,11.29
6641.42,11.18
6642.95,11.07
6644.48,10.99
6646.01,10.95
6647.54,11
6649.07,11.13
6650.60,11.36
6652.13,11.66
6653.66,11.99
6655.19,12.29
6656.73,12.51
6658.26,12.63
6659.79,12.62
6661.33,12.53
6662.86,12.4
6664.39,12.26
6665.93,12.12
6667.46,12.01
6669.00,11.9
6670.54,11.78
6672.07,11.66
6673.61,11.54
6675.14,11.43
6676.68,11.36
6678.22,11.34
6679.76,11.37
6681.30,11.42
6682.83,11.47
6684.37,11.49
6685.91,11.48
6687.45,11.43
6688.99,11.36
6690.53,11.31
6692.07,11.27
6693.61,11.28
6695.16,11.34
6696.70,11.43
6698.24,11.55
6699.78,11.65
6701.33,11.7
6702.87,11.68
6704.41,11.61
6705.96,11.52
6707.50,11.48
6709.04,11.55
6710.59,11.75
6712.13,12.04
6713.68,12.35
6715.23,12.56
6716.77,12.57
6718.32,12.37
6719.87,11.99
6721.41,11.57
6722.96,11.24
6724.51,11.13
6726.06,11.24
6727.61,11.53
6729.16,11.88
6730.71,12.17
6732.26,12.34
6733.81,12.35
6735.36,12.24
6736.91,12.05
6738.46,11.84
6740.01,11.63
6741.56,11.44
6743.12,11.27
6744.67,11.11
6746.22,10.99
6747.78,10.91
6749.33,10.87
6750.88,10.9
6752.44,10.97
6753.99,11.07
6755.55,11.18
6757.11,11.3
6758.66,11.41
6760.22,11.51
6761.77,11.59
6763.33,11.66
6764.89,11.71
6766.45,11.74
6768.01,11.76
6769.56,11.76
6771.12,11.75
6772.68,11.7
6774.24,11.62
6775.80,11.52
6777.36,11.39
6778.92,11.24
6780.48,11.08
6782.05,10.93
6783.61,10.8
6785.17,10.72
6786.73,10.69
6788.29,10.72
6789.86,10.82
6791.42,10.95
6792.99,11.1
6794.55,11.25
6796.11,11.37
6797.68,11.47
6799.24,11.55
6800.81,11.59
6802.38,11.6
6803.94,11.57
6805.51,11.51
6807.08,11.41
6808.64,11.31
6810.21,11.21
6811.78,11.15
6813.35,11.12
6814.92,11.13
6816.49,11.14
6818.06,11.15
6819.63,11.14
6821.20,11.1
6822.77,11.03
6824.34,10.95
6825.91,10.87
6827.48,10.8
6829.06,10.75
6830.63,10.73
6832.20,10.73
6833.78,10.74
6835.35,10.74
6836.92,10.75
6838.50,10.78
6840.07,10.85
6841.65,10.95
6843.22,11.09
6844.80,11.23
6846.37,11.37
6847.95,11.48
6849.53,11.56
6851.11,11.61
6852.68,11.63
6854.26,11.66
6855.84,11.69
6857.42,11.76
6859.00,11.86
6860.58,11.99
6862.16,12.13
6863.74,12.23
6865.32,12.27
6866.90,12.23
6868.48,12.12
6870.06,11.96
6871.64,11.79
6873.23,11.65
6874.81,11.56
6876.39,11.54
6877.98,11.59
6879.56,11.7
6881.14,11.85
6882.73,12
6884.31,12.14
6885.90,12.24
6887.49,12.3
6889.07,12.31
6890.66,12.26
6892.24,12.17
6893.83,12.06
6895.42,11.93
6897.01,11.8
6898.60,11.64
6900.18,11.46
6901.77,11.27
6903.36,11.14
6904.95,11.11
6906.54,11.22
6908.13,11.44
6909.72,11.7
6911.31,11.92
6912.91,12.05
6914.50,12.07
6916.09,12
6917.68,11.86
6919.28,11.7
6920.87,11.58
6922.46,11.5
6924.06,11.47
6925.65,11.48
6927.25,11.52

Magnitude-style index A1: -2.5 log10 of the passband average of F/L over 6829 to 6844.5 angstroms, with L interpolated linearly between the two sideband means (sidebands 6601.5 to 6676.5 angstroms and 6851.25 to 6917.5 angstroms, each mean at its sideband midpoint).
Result 0.09 mag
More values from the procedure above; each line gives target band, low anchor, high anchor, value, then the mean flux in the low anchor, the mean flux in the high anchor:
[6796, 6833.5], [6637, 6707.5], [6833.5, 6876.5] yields 0.04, 11.6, 11.6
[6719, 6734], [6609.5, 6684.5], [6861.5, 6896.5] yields 0.00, 11.6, 12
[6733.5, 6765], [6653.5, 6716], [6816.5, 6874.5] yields 0.02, 11.8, 11.4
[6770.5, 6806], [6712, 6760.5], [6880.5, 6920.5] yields 0.04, 11.6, 11.8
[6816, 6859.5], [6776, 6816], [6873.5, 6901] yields 0.04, 11.2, 11.9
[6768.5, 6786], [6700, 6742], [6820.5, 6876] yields 0.03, 11.8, 11.4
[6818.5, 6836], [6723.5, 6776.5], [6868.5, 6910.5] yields 0.08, 11.5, 11.8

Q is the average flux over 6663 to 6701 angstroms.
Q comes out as 11.6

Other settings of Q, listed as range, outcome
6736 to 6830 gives 11.3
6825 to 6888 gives 11.5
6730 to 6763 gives 11.5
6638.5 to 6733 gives 11.7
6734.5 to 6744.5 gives 11.7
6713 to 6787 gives 11.5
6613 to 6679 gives 11.6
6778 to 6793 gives 10.9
